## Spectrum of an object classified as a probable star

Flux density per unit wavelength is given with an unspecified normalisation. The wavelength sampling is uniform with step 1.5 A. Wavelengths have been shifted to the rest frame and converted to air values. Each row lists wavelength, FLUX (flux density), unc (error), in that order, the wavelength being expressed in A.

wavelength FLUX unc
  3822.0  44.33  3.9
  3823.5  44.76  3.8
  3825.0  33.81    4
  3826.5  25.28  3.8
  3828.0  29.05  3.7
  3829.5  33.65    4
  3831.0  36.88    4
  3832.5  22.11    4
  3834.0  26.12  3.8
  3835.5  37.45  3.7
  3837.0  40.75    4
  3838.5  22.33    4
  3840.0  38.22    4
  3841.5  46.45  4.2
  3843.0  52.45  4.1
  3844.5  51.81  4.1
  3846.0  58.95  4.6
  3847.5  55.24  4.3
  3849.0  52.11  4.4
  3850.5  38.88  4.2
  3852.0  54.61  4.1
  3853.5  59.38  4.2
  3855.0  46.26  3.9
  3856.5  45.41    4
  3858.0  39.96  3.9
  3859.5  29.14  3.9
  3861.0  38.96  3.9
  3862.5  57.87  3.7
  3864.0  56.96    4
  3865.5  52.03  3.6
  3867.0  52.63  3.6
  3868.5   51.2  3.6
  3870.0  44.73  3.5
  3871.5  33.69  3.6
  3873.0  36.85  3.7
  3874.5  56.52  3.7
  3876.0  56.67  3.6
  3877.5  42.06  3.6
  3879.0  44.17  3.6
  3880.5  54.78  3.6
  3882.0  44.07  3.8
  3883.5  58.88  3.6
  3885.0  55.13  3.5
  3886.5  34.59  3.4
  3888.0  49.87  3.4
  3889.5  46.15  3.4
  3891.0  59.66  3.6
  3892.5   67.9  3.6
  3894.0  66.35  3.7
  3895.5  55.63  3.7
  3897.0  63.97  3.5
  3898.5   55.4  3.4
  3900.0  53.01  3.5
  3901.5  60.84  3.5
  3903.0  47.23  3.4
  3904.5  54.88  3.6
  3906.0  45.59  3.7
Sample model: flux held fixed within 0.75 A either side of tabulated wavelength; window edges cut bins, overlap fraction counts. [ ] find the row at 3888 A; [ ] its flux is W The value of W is 49.87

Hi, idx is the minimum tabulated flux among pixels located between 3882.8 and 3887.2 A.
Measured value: 34.59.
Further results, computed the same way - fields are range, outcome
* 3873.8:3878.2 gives 42.06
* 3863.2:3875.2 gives 33.69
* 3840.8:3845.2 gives 46.45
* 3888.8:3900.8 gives 46.15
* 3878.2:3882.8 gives 44.07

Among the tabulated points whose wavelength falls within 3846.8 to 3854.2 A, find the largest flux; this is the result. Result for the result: 59.38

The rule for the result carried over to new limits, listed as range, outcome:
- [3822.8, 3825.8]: 44.76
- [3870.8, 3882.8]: 56.67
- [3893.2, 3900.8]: 66.35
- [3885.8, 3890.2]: 49.87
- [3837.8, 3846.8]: 58.95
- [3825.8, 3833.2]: 36.88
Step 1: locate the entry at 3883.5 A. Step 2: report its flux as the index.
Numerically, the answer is 58.88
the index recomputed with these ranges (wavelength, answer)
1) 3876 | 56.67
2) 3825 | 33.81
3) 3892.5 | 67.9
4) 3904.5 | 54.88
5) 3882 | 44.07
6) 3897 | 63.97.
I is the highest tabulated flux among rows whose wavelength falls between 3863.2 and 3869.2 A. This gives 56.96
